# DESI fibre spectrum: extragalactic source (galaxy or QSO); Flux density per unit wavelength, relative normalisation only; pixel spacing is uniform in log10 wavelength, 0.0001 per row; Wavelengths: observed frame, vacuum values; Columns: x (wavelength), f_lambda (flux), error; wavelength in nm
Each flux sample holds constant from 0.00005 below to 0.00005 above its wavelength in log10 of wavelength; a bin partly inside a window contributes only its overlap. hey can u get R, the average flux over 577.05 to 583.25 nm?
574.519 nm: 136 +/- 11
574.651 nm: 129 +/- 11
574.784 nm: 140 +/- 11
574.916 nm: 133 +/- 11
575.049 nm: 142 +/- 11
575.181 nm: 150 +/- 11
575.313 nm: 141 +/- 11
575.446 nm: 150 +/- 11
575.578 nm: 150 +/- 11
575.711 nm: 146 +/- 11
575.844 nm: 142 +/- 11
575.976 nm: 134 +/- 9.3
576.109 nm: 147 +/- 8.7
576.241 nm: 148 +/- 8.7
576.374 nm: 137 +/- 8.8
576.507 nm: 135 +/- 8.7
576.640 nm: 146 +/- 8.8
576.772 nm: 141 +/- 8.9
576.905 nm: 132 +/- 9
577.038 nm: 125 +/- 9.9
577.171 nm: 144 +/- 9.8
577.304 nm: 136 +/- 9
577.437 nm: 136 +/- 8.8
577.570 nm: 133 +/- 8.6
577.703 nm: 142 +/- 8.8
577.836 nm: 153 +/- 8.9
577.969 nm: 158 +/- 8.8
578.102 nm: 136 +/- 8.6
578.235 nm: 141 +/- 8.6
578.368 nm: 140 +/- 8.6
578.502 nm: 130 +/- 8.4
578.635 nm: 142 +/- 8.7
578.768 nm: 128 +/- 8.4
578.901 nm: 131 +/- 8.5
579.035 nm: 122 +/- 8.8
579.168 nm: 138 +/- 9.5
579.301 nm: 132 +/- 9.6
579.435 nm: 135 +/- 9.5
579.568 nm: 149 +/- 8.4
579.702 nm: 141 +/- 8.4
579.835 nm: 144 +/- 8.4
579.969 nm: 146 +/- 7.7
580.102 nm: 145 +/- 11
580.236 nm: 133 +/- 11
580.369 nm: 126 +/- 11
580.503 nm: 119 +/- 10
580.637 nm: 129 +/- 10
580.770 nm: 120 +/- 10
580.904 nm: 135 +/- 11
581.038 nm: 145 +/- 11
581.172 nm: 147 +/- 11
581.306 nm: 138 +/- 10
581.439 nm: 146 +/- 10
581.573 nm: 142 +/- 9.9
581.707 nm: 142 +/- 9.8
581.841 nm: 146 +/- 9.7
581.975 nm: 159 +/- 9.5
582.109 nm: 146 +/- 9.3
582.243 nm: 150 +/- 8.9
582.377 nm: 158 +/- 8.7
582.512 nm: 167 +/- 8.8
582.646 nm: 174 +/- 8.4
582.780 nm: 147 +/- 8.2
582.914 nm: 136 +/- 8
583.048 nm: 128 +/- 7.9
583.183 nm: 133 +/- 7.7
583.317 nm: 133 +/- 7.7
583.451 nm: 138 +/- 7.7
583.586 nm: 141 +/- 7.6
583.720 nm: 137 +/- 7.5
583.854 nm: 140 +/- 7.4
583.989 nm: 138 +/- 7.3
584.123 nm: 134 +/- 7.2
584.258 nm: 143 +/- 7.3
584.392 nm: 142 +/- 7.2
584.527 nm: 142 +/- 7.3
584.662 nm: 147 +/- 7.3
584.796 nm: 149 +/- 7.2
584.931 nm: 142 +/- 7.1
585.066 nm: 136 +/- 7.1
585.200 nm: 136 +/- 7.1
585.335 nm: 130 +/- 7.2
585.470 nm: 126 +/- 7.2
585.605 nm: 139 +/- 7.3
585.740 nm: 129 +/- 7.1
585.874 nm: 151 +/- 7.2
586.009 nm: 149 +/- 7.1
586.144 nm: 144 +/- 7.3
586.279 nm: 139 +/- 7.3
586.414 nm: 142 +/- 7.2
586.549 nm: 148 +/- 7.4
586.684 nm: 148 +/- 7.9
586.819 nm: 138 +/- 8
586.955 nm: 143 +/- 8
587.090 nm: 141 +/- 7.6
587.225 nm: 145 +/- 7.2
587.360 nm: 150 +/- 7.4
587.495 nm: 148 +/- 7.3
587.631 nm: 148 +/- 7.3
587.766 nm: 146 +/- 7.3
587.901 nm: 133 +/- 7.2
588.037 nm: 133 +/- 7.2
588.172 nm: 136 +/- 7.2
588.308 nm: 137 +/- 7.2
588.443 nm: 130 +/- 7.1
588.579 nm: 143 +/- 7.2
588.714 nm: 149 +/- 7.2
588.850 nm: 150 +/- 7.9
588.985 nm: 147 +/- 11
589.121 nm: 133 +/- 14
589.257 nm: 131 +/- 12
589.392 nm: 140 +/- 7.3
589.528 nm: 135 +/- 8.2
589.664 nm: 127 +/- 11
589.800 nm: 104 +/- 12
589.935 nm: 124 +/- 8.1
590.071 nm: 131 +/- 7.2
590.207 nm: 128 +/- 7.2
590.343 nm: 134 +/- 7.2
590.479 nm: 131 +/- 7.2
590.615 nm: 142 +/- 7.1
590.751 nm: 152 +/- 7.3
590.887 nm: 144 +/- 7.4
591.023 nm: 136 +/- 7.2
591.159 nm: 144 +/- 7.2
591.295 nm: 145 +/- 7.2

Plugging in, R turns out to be 140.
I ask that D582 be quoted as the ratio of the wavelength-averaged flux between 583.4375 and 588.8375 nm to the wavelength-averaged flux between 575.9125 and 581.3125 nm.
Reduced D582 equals 1.02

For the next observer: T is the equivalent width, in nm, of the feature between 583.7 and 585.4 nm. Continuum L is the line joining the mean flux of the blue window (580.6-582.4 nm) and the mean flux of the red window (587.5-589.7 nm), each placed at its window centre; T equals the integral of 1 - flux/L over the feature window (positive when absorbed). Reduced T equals 0.02 nm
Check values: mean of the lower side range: 143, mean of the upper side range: 139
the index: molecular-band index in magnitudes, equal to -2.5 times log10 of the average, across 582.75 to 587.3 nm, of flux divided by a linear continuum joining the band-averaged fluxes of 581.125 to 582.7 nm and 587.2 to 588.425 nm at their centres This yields 0.05 mag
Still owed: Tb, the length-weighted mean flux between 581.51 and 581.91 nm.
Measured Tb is 143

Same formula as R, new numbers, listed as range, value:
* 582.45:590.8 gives 140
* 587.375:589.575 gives 140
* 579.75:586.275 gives 141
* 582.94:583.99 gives 136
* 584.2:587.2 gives 141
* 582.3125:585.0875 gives 143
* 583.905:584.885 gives 142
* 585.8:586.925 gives 145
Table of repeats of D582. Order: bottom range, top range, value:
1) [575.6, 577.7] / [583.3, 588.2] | 1.01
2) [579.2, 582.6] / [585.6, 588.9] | 1.00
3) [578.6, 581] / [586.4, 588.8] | 1.06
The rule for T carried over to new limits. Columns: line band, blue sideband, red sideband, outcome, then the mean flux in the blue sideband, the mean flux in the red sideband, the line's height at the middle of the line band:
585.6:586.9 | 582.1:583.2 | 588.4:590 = -0.01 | 150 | 135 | 141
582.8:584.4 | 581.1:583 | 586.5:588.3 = 0.11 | 150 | 143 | 148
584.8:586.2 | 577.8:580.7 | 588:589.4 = 0.00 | 137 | 139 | 138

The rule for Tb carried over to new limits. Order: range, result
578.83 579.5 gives 132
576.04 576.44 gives 144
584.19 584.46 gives 142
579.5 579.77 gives 145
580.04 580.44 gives 134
